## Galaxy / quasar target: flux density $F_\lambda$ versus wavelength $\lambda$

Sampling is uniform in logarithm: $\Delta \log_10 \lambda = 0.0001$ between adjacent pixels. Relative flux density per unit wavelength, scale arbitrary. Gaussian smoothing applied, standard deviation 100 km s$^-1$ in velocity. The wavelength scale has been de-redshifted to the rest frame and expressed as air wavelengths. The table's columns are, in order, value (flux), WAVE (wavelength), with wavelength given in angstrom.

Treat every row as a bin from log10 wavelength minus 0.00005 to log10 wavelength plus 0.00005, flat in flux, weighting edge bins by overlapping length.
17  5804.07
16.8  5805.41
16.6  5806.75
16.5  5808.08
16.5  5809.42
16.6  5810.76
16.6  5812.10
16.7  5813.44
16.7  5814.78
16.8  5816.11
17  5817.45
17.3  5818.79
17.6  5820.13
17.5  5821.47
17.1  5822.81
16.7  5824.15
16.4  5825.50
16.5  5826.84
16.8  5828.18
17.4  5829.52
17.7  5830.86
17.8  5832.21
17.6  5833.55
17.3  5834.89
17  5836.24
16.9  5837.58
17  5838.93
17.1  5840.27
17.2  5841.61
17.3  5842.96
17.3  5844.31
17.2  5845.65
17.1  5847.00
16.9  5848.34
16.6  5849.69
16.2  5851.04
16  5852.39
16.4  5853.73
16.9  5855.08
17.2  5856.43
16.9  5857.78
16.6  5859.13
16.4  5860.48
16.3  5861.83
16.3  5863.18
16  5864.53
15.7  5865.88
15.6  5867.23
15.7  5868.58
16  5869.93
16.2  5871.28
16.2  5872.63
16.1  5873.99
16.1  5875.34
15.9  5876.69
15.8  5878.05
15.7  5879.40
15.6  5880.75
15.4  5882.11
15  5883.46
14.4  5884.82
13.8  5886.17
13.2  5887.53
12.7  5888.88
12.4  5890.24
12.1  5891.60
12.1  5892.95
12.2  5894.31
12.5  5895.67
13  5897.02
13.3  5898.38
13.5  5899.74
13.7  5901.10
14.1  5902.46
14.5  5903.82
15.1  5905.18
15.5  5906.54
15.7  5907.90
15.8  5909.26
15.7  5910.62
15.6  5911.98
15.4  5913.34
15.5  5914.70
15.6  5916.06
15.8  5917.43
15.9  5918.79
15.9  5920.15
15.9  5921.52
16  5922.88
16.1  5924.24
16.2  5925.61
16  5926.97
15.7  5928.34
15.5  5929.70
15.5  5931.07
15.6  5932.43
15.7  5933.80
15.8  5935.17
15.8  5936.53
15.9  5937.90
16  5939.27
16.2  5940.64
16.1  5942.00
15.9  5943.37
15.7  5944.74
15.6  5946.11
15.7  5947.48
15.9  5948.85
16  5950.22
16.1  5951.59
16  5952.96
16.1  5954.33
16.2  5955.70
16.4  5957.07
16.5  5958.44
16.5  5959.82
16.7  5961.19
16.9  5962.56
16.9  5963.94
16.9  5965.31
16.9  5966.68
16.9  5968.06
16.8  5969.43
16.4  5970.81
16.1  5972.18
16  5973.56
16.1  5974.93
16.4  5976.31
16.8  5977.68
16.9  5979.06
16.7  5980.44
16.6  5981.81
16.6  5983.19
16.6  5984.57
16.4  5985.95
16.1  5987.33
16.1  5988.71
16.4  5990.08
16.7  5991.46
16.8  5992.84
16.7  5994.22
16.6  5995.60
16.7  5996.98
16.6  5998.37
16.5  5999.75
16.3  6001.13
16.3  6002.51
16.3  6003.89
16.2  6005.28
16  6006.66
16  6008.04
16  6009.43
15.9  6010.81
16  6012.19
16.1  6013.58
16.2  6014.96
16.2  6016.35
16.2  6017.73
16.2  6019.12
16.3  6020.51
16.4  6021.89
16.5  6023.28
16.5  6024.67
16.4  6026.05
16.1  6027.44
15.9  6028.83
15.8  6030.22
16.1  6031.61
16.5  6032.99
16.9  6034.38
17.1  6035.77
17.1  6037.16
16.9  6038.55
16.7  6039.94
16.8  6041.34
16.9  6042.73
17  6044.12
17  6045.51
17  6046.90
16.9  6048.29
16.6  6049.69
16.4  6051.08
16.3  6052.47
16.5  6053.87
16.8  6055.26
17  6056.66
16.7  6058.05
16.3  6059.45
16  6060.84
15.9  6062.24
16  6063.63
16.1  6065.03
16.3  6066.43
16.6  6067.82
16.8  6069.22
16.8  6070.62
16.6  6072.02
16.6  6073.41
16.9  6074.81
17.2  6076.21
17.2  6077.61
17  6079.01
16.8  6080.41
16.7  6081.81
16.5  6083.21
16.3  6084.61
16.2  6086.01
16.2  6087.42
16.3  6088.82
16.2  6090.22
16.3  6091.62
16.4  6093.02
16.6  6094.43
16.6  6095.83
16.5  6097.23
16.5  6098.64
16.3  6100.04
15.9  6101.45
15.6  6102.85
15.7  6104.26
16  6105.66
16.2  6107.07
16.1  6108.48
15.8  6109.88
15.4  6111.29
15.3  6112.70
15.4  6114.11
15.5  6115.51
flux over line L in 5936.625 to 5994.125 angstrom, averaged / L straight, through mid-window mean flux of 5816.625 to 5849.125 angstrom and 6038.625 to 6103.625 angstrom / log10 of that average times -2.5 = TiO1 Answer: 0.03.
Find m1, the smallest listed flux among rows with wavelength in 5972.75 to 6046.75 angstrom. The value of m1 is 15.8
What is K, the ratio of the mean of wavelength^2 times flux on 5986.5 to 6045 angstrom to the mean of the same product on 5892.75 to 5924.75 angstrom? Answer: 1.15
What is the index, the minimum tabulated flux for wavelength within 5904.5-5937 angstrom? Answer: 15.1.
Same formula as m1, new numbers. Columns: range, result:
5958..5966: 16.5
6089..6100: 16.2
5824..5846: 16.4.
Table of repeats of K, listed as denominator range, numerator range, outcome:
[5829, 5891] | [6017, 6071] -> 1.09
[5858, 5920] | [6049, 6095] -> 1.17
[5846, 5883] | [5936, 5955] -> 1.01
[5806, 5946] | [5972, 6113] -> 1.10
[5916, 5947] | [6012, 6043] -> 1.07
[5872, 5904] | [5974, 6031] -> 1.20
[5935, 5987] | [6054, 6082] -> 1.05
